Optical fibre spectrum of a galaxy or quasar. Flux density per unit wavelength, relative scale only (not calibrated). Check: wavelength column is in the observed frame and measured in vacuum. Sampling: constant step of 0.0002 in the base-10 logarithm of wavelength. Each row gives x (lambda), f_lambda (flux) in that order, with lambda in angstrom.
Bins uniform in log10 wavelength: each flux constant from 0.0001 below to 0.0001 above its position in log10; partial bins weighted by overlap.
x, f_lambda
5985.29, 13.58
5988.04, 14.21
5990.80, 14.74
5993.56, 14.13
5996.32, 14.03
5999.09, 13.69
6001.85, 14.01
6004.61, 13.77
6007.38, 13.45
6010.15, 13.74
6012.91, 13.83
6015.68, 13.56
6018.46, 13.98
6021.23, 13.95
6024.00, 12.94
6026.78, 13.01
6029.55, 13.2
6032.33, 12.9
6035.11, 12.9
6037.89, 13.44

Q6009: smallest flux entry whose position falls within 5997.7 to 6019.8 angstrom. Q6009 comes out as 13.45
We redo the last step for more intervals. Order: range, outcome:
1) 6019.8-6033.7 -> 12.9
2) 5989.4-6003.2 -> 13.69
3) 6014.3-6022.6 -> 13.56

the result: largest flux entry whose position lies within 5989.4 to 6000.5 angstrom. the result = 14.74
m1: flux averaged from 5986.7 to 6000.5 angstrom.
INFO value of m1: 14.2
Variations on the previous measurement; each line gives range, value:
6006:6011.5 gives 13.6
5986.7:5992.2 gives 14.5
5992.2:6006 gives 13.9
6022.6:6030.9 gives 13.1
